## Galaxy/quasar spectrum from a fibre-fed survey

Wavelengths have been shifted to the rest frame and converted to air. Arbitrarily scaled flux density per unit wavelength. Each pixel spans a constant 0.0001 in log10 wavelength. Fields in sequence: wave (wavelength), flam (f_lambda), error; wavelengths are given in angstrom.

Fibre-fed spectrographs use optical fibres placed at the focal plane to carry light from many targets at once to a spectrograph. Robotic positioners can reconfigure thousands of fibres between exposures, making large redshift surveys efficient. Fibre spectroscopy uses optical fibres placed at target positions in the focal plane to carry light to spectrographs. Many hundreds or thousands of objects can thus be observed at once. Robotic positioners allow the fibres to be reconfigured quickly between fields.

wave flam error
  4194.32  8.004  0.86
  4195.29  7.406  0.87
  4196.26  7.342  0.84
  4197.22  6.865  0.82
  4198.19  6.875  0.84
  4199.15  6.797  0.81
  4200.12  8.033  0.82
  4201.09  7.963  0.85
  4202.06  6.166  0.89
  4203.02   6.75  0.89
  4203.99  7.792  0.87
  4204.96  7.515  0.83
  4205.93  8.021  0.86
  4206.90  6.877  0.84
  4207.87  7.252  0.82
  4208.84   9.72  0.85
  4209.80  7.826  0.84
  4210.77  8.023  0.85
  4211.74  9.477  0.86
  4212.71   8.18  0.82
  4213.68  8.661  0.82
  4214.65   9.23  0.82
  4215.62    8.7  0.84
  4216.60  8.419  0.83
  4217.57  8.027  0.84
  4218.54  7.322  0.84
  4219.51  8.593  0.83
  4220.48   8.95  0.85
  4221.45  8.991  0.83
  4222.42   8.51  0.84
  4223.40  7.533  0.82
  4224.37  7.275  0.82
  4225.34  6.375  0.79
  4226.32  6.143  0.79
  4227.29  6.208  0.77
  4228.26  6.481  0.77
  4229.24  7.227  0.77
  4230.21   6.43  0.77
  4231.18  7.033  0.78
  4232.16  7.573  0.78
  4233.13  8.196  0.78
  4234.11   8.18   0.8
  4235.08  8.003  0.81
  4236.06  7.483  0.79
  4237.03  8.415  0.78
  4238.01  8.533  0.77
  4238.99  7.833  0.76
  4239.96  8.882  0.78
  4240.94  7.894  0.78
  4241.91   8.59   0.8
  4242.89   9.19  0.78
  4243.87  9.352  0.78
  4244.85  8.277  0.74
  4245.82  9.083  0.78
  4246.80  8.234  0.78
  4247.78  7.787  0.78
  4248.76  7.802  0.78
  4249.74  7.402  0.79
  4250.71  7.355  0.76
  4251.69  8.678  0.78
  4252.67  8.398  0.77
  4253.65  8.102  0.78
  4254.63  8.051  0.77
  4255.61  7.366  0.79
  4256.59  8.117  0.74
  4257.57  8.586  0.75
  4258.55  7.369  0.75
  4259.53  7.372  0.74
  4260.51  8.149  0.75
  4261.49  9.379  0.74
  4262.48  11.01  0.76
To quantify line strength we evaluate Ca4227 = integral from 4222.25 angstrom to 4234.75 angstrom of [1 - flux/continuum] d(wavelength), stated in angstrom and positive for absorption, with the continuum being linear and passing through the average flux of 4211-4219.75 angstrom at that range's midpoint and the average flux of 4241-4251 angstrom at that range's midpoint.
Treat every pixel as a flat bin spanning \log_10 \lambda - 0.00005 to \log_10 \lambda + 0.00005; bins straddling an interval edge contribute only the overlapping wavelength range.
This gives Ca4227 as 1.89 angstrom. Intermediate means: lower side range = 8.49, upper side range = 8.31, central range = 7.14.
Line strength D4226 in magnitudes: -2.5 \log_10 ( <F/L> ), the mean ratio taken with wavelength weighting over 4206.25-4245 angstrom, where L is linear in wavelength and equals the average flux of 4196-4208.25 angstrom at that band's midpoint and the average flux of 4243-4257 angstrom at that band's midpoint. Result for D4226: -0.041 mag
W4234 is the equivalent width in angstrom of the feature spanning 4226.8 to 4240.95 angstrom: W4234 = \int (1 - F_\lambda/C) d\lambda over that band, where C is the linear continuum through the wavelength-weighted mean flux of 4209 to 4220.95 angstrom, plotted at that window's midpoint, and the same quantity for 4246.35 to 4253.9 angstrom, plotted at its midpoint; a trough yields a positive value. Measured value 1.01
